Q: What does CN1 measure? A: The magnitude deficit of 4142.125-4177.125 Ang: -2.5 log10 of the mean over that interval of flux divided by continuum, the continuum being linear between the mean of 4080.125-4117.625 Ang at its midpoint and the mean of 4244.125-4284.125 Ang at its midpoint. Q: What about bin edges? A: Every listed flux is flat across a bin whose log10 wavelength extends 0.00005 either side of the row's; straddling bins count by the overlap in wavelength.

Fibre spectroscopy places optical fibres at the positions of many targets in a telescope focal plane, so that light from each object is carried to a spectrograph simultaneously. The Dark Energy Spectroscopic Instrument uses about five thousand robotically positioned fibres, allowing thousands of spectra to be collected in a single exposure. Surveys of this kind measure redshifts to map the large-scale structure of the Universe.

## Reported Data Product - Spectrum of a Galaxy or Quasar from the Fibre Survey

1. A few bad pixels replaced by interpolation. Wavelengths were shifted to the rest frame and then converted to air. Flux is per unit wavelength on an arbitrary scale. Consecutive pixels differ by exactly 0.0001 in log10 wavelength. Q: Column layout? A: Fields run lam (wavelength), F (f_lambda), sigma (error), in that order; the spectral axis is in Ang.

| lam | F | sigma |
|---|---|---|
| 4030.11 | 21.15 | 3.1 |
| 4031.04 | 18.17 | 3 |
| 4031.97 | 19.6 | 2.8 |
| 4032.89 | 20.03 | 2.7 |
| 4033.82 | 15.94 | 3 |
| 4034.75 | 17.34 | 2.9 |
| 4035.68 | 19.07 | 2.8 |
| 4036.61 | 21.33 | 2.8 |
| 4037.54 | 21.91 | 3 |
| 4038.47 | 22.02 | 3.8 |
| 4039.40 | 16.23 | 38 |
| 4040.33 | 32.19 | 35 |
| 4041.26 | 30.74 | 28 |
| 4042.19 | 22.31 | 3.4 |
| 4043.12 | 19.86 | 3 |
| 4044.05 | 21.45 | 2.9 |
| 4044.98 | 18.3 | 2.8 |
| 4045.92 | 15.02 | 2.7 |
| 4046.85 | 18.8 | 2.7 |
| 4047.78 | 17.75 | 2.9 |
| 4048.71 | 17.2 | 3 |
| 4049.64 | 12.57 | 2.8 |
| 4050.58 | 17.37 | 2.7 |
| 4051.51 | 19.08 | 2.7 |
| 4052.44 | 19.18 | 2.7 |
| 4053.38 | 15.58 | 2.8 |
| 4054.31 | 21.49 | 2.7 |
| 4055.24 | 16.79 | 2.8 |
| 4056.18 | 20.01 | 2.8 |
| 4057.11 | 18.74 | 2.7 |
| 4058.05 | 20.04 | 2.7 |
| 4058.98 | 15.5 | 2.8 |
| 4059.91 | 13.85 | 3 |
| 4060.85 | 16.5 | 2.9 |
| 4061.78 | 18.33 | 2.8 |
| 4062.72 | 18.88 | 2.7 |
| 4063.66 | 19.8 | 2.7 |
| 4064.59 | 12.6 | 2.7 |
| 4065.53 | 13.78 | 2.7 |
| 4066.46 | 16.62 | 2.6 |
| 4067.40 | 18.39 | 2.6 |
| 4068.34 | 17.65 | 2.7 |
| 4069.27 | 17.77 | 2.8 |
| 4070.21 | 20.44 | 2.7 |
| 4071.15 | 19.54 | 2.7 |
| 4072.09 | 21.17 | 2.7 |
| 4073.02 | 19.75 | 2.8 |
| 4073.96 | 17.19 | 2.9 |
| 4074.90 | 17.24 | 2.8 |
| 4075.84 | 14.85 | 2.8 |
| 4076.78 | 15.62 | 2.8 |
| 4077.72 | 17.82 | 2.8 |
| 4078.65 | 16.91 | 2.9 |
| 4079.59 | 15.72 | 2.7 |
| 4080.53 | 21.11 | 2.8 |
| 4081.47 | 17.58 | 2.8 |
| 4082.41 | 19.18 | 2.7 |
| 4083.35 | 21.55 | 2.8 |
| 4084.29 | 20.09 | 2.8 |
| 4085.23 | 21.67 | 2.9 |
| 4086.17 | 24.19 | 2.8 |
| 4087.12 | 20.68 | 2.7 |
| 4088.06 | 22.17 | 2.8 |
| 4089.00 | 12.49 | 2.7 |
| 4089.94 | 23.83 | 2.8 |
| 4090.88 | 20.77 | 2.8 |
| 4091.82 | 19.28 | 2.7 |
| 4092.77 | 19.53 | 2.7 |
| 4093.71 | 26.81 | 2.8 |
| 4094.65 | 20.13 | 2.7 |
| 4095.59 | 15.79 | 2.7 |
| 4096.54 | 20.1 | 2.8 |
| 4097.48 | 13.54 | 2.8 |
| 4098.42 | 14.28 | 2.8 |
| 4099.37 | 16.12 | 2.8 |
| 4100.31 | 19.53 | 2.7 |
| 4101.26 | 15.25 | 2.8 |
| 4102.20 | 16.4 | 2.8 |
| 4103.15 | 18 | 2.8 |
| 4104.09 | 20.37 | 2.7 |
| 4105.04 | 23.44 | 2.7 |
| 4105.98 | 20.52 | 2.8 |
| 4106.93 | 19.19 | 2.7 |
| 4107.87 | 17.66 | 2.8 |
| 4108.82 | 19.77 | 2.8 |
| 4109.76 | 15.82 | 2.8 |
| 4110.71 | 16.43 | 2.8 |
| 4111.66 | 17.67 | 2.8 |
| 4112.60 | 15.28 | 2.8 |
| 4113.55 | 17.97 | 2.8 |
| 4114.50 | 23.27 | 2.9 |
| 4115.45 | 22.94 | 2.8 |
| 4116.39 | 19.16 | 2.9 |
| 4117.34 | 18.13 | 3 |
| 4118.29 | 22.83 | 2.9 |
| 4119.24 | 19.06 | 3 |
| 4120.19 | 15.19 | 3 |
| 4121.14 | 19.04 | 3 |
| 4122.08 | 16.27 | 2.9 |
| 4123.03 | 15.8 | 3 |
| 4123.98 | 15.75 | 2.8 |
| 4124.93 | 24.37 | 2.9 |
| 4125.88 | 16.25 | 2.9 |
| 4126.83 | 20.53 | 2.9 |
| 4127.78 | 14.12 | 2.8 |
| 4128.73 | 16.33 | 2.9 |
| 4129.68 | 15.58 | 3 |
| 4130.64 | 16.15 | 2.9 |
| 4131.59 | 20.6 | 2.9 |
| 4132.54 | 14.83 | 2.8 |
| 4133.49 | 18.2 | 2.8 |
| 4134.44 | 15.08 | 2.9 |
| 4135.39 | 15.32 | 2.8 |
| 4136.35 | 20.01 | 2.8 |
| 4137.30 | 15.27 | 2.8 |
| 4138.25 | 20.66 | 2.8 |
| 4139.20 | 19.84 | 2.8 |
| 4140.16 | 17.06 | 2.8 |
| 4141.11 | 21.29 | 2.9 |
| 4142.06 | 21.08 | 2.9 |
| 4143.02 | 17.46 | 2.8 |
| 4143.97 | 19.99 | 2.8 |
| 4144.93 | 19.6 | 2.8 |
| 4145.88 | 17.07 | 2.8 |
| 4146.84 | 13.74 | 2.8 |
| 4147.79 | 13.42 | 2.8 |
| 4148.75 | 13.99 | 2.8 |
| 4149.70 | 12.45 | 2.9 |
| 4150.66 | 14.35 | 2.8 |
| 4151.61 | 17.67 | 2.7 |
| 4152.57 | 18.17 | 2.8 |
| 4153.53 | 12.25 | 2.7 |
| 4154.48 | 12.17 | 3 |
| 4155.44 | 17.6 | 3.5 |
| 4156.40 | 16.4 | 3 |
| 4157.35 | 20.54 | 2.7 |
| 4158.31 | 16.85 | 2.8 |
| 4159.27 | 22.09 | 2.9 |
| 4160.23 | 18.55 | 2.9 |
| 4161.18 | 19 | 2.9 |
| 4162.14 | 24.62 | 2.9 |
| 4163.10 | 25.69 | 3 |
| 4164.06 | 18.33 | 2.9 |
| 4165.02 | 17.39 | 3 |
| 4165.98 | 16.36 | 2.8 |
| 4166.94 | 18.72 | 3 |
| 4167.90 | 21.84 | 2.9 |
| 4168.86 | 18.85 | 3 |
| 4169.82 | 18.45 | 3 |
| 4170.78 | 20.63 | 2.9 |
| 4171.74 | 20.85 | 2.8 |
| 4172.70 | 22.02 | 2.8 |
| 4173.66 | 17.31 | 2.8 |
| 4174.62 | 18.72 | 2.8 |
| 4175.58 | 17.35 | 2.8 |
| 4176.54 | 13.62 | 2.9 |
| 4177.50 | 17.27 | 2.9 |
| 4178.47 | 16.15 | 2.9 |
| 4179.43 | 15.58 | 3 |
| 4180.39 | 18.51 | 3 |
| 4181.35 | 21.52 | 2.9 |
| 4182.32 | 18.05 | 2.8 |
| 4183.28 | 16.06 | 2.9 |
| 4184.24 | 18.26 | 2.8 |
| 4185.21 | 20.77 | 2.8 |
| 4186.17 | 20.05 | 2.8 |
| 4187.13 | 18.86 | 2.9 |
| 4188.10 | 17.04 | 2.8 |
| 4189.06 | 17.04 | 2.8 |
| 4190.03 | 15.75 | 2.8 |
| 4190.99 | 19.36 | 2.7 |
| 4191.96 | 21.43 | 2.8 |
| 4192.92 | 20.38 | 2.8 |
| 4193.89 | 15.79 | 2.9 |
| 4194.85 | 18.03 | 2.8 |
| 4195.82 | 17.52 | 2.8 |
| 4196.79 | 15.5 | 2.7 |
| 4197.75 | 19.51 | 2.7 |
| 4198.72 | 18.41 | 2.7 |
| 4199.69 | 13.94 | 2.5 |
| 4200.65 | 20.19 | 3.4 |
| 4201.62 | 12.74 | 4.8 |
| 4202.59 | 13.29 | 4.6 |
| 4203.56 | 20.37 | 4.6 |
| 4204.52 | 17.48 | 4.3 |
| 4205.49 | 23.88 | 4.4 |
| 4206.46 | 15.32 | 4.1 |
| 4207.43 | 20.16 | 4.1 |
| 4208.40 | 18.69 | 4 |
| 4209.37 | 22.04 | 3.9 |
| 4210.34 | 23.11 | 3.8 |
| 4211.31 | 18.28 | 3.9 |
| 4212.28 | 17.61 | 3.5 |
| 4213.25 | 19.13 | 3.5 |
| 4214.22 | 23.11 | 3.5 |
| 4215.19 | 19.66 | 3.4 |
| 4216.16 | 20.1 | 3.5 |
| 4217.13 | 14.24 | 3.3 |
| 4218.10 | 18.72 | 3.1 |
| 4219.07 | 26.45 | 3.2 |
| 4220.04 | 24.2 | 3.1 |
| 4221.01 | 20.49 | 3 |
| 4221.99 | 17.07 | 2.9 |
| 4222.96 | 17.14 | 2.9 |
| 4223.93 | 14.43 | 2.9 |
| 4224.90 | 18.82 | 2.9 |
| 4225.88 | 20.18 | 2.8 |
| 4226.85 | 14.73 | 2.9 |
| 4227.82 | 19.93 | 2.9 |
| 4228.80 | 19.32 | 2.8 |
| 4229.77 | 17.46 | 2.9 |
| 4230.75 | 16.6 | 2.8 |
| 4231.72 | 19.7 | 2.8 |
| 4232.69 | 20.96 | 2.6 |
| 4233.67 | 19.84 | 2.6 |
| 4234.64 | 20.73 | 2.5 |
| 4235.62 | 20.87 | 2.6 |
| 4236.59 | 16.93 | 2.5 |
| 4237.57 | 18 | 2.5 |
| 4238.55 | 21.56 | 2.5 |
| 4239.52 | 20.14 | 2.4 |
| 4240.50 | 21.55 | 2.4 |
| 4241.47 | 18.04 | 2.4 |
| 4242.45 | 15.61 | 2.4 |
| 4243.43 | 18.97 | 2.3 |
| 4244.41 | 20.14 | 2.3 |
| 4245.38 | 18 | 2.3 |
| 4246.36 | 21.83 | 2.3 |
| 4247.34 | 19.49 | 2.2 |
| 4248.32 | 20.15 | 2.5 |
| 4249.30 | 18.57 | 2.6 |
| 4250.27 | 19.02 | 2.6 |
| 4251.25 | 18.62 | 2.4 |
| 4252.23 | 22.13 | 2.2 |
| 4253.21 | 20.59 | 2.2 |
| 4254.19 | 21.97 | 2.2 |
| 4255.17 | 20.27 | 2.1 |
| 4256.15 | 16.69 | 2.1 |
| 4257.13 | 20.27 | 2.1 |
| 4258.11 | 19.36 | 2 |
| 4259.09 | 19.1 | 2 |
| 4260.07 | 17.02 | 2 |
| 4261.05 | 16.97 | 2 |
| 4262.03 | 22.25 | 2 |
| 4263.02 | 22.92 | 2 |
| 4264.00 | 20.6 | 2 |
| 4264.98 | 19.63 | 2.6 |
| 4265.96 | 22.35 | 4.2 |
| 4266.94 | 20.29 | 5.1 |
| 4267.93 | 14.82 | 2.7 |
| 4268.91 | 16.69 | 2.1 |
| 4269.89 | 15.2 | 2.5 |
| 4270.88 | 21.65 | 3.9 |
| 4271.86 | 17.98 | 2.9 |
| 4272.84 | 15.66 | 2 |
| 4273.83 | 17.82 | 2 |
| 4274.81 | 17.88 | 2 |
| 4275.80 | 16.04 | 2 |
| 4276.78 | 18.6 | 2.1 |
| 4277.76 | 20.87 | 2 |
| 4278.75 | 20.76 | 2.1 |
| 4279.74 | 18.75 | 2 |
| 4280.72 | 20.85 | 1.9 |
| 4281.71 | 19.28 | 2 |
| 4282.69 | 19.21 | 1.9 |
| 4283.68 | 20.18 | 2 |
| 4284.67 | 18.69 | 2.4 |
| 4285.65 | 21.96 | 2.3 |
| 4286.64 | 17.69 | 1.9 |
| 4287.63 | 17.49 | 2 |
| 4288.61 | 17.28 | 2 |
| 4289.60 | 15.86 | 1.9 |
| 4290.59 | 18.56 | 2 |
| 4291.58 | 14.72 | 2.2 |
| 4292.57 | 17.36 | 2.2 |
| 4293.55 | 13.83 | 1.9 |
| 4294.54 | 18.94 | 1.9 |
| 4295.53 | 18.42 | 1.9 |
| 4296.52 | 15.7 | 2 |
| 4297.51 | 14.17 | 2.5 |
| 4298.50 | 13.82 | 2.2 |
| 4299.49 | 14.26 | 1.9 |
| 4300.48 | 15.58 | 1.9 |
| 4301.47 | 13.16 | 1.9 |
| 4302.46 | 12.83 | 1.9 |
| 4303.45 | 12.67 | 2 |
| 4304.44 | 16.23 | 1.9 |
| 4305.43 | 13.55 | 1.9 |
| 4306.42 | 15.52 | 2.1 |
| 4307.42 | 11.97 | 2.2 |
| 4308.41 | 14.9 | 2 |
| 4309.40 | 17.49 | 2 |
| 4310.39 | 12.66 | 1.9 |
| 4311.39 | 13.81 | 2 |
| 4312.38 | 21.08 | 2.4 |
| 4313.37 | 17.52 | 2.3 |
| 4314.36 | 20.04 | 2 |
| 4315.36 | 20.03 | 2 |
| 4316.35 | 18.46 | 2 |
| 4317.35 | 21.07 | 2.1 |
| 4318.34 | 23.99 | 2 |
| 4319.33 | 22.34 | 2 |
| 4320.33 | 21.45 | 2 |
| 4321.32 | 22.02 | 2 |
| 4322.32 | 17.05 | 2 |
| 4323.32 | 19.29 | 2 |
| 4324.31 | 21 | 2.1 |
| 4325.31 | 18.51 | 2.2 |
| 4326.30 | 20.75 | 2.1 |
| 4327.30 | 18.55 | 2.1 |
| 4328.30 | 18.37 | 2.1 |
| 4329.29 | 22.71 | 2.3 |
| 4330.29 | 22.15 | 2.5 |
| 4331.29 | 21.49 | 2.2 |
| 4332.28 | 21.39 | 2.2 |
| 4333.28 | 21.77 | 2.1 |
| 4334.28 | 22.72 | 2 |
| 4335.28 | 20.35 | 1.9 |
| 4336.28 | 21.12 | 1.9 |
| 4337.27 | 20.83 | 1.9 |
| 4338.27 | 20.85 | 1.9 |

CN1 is 0.08 mag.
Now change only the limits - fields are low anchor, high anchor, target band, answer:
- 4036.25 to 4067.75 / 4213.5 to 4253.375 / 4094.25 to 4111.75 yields 0.06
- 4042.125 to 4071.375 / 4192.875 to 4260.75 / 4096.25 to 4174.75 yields 0.02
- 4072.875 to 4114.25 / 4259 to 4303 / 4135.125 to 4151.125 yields 0.07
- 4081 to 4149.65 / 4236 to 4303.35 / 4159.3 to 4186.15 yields -0.03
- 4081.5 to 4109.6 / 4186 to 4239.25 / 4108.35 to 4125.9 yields 0.04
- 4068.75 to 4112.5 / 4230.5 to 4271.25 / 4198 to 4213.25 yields 0.05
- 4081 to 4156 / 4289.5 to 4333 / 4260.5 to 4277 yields -0.05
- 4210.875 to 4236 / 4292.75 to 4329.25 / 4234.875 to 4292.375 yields -0.04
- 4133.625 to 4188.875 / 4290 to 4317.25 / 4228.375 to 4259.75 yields -0.16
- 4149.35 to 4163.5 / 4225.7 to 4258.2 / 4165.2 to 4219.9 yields -0.01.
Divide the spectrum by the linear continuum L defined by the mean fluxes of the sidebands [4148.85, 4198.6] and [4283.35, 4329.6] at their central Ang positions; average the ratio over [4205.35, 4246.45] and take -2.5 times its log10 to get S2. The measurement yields -0.08 mag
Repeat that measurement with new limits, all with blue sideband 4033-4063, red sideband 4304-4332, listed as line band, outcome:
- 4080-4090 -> -0.065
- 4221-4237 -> 0.022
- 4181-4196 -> 0.025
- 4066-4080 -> 0.076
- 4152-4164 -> 0.019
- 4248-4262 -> -0.034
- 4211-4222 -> -0.066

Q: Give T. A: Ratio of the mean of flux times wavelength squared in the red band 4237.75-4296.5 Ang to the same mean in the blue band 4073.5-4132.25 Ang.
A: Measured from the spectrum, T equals 1.10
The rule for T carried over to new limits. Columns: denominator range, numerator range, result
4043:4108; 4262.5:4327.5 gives 1.08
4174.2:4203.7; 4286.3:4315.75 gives 0.95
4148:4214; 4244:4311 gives 1.03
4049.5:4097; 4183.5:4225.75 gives 1.07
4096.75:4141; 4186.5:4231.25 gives 1.08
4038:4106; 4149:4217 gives 1.03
